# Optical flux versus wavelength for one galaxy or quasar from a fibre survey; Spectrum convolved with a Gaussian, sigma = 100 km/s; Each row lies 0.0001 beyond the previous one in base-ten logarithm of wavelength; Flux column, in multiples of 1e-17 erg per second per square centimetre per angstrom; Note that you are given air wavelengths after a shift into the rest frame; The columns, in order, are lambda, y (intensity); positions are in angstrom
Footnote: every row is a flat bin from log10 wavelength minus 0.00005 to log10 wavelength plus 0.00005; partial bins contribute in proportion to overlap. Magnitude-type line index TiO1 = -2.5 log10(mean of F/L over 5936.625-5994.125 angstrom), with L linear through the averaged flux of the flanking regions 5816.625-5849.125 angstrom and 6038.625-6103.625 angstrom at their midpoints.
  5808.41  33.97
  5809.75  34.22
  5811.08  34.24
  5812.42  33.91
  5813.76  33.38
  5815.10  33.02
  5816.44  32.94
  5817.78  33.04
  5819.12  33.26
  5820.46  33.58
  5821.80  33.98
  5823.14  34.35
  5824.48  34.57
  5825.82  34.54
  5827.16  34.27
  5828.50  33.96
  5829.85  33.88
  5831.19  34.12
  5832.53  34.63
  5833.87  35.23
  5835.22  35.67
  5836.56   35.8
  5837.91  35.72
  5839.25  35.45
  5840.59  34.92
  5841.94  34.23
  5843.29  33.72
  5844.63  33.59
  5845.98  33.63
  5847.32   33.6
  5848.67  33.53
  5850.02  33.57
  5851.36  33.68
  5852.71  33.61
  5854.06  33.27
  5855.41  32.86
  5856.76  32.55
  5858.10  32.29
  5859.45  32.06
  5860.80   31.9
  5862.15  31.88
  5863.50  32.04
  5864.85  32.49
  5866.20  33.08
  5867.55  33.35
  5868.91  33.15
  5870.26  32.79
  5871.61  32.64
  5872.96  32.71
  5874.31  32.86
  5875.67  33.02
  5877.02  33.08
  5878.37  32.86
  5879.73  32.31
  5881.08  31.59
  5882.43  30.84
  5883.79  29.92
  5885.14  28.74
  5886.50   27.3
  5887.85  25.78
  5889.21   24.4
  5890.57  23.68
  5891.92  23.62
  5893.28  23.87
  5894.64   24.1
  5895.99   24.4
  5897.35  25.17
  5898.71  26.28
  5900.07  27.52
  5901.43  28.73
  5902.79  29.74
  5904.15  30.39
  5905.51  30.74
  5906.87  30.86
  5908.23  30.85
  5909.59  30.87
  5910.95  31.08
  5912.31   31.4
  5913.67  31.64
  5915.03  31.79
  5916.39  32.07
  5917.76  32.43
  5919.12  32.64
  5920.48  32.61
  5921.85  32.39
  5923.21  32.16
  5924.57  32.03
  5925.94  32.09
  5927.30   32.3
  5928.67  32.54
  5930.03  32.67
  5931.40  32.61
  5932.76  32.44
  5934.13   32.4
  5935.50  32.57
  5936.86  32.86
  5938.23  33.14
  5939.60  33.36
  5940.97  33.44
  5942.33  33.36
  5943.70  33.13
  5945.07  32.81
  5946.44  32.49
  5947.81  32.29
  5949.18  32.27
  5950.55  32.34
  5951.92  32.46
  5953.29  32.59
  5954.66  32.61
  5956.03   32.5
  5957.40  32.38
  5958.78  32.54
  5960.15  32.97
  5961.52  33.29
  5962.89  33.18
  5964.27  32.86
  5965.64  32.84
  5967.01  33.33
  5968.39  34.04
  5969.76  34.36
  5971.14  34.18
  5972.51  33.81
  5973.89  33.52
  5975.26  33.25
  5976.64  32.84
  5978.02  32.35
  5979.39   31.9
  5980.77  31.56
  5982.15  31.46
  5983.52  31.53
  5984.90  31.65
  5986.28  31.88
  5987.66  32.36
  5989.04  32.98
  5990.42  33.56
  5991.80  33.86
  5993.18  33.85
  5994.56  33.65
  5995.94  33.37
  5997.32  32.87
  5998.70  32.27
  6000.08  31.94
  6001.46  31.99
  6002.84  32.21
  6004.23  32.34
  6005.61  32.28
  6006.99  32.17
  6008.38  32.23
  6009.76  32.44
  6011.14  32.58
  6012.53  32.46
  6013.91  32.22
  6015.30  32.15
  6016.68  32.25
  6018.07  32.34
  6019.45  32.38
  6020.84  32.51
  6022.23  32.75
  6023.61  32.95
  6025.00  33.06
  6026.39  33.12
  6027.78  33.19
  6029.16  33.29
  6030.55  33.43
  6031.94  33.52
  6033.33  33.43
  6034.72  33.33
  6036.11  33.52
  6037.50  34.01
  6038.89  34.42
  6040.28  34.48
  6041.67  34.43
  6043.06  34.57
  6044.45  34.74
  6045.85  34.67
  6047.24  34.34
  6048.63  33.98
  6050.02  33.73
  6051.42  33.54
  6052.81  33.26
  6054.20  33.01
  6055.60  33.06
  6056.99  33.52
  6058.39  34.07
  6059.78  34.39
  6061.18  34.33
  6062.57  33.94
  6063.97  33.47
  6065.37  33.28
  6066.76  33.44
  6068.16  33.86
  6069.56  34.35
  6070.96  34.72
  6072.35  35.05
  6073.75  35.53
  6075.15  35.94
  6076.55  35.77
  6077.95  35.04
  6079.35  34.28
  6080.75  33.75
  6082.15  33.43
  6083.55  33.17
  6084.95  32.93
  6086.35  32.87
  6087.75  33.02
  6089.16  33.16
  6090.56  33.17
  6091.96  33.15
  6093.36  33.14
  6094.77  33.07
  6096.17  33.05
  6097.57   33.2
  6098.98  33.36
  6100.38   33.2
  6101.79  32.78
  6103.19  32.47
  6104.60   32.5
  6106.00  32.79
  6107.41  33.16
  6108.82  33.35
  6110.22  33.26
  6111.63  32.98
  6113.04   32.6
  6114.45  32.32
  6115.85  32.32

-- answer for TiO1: 0.04 mag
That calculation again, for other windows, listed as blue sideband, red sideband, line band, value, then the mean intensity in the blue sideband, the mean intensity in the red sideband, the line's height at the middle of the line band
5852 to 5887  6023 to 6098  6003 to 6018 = 0.04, 32.1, 33.8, 33.4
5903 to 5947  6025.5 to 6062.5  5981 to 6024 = 0.03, 32.2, 33.8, 33.2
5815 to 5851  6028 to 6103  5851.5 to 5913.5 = 0.13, 34.2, 33.8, 34.1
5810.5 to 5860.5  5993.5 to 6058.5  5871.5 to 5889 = 0.10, 33.9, 33.1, 33.7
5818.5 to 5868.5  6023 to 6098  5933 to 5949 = 0.03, 33.7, 33.8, 33.8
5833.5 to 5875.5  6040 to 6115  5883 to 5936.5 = 0.13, 33.5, 33.7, 33.5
